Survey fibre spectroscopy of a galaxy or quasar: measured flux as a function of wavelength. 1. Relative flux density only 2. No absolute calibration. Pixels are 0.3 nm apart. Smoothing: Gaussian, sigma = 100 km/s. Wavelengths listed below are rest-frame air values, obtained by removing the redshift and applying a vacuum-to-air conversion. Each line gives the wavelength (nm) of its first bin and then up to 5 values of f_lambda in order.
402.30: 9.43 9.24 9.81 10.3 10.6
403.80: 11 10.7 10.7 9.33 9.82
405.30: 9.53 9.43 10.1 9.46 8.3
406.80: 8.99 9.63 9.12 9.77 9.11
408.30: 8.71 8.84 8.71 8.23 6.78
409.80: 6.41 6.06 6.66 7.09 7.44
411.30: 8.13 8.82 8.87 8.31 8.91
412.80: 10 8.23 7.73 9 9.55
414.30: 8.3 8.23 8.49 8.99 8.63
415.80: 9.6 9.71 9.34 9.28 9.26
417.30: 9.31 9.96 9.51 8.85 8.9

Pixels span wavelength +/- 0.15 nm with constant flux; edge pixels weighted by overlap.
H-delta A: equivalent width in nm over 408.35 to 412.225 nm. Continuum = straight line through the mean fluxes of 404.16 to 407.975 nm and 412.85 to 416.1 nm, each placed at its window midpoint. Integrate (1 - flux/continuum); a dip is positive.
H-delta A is 0.601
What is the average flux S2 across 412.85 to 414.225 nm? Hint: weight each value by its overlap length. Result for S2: 8.71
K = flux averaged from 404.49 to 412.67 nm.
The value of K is 8.56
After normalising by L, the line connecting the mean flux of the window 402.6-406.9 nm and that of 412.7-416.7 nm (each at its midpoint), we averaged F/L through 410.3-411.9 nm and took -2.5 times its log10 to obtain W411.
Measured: 0.188 mag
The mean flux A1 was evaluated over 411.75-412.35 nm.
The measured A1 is 8.59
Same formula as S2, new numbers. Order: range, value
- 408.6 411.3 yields 7.32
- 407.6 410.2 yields 8.07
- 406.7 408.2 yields 9.31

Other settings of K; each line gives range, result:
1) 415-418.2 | 9.32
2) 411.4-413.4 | 8.75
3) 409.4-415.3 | 8.1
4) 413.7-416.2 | 8.93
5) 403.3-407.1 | 9.83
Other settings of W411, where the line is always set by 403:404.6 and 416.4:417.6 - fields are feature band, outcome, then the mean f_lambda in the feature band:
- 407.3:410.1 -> 0.22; 8.27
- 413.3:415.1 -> 0.13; 8.59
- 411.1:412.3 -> 0.16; 8.5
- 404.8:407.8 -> 0.10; 9.41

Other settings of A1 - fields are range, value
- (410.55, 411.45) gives 7.55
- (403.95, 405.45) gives 10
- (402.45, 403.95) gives 10.2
